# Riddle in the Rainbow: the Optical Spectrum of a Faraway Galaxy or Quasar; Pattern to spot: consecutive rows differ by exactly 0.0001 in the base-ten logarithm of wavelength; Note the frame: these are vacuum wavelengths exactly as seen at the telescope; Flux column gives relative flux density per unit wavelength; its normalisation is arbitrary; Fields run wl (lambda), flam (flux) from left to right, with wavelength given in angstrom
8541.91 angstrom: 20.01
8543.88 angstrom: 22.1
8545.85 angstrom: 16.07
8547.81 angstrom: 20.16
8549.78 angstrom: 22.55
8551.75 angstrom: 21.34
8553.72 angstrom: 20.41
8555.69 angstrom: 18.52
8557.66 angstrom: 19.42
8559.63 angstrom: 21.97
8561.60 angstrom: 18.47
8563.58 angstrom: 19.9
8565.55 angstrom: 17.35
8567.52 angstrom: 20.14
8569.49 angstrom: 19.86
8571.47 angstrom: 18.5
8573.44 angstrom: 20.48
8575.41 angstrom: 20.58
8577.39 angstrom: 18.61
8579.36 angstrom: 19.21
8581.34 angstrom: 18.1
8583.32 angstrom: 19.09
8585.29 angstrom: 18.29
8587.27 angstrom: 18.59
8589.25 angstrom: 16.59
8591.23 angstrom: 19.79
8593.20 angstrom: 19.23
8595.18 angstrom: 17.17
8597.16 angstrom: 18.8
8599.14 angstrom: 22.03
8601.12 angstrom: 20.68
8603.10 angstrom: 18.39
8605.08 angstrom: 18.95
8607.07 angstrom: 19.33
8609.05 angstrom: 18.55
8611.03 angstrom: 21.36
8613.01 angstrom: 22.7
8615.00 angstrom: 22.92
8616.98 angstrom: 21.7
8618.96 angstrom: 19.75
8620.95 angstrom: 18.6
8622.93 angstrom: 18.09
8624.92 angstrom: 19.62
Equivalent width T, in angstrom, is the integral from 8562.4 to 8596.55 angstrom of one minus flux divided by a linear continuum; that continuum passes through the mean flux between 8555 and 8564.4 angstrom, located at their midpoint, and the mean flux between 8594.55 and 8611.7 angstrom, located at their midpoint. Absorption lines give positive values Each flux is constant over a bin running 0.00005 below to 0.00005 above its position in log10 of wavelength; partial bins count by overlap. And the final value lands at 1.2 angstrom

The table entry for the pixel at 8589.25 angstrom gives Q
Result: 16.59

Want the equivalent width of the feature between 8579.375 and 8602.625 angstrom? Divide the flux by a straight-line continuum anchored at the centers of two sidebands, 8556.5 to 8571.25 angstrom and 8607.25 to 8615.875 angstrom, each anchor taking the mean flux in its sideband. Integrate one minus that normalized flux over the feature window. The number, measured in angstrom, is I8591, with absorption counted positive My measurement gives 1.7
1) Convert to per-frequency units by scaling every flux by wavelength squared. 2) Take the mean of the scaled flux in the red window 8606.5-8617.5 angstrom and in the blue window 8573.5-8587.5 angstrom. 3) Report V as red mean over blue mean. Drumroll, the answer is 1.12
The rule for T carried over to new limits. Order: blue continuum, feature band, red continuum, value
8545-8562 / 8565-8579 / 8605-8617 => 0.6 angstrom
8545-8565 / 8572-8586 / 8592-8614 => 0.4 angstrom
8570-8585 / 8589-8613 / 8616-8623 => 0.0 angstrom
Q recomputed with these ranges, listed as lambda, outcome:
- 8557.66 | 19.42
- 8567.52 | 20.14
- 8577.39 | 18.61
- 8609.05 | 18.55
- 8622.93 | 18.09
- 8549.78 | 22.55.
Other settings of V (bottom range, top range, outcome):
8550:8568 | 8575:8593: 0.95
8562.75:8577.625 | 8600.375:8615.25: 1.05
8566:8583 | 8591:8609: 1.00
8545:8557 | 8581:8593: 0.94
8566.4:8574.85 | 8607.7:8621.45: 1.07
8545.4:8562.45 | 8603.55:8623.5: 1.02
